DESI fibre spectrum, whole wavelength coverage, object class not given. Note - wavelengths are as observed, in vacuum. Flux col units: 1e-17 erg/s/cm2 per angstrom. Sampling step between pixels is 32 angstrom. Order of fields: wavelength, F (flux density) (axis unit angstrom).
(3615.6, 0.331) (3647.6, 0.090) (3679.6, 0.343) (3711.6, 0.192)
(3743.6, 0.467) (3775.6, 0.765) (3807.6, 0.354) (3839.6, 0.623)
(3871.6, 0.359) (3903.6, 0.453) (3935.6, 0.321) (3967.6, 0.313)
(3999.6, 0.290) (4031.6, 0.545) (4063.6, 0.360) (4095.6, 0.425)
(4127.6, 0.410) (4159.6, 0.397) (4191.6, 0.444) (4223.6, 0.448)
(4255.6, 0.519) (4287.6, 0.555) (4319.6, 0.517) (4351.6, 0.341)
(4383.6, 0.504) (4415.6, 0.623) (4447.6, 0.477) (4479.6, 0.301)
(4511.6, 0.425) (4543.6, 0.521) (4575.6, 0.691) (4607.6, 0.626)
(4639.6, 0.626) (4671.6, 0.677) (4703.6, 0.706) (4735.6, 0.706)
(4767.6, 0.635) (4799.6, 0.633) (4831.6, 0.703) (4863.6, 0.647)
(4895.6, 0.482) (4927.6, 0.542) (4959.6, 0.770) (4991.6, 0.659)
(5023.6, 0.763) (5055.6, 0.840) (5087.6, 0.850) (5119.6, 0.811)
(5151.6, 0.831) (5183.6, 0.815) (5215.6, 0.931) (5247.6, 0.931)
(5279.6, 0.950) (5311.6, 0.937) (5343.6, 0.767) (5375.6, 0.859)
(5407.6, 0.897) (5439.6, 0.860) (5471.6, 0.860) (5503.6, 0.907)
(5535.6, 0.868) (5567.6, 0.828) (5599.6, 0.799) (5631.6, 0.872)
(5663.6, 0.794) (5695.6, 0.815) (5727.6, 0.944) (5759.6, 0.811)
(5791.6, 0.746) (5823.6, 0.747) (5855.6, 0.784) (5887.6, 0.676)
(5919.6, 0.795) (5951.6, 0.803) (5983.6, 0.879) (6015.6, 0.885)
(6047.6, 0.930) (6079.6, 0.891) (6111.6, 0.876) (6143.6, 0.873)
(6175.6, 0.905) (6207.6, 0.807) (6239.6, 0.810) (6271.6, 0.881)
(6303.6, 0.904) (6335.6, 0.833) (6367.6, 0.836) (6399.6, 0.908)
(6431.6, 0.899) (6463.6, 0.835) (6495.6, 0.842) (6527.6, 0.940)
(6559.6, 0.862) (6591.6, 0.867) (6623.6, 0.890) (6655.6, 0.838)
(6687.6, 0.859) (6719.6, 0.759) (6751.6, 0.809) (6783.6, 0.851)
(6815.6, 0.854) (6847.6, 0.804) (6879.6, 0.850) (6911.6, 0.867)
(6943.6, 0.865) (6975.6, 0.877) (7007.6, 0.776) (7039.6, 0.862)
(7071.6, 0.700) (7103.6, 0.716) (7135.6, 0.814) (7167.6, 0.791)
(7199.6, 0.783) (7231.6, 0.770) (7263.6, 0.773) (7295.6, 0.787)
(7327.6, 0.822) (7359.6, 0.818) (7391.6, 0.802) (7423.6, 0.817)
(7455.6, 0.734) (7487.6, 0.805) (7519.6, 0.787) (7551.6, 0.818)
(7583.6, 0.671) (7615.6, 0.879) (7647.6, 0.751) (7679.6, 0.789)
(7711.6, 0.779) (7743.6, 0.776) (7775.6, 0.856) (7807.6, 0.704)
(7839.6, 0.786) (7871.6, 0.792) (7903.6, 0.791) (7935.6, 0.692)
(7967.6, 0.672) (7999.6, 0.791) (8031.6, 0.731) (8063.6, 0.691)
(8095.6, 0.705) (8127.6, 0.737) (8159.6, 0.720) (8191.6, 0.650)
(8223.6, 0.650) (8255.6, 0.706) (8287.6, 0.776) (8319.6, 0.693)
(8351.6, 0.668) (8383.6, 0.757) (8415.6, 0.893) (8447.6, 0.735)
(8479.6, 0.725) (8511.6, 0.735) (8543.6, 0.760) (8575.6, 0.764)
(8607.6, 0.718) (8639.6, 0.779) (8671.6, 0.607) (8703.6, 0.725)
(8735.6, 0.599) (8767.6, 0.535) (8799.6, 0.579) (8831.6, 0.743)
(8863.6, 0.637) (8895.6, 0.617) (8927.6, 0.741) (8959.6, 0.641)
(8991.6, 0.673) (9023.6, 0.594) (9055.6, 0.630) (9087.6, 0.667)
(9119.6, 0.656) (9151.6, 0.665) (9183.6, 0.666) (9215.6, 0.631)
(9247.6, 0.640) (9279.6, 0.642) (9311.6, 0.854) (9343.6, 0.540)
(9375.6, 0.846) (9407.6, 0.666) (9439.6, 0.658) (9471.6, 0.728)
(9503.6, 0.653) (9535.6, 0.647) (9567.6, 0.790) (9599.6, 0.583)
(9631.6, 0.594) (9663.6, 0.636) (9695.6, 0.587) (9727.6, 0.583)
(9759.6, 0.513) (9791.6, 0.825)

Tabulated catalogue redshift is 0.14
